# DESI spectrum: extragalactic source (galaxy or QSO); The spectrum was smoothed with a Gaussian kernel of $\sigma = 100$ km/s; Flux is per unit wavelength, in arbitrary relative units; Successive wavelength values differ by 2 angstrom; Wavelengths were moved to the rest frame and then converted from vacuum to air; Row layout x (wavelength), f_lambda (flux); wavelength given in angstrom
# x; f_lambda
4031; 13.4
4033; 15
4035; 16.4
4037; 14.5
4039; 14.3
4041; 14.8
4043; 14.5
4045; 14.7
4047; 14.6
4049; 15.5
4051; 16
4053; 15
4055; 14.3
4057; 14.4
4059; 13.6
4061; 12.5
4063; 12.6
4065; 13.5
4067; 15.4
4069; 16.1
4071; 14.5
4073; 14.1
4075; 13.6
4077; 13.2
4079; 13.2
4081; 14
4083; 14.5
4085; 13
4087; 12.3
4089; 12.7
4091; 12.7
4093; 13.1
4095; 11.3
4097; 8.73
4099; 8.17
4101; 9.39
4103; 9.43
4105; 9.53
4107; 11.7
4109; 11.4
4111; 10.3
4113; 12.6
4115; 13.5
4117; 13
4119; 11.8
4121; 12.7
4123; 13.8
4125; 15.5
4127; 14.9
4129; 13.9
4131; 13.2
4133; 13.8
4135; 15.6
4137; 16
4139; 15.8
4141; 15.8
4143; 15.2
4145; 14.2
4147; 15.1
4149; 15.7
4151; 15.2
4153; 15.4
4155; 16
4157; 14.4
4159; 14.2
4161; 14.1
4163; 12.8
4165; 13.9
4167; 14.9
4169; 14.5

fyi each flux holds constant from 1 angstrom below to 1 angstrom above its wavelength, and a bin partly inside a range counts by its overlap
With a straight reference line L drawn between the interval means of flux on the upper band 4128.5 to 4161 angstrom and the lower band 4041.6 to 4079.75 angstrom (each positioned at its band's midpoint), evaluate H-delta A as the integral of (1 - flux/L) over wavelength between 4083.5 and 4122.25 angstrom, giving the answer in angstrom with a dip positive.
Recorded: 8.3 angstrom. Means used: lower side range 14.3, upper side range 15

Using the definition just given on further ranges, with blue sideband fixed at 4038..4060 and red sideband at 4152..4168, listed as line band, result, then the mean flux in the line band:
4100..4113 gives 3.7 angstrom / 10.5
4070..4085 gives 0.8 angstrom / 13.8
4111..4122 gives 1.6 angstrom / 12.5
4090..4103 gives 3.7 angstrom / 10.5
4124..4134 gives 0.2 angstrom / 14.3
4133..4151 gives -1.0 angstrom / 15.3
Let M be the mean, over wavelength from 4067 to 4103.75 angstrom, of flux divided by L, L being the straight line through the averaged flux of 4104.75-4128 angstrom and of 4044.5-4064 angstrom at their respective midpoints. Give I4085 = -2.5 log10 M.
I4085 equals 0.08 mag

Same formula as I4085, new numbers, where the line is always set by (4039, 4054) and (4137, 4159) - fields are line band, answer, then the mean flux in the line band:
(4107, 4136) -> 0.15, 13.2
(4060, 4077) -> 0.08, 14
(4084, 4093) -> 0.19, 12.7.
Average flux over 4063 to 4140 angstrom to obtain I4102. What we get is 12.9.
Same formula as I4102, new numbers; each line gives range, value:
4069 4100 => 12.7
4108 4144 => 13.8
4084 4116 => 11.2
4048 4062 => 14.5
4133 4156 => 15.4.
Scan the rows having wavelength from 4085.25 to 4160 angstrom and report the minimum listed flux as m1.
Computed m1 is 8.17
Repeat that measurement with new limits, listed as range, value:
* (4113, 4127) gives 11.8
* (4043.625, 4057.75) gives 14.3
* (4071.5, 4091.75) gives 12.3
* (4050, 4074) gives 12.5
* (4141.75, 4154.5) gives 14.2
